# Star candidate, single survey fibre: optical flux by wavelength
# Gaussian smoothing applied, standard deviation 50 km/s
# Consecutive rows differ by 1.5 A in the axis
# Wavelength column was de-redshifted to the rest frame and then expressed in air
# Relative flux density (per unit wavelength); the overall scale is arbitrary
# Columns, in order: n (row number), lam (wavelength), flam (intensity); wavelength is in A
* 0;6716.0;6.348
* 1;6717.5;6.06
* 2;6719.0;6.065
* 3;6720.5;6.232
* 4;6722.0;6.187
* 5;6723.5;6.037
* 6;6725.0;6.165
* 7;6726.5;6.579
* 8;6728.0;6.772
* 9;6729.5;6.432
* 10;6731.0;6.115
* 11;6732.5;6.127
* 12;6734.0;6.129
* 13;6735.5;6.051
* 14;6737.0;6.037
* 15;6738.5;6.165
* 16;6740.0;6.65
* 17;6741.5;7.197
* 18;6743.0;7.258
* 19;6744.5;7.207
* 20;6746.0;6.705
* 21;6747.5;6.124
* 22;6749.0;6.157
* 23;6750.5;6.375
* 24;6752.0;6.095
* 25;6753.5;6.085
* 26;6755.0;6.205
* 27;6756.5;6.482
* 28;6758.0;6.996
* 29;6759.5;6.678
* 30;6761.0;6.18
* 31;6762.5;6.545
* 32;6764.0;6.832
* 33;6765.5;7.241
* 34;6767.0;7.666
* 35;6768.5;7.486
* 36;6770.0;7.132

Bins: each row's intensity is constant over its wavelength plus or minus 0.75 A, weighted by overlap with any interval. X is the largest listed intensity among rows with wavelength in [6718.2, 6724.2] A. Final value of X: 6.232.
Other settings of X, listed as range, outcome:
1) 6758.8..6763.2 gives 6.678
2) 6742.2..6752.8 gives 7.258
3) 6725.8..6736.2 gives 6.772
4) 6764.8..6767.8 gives 7.666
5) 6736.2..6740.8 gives 6.65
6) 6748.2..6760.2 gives 6.996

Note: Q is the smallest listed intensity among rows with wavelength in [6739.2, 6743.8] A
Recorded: 6.65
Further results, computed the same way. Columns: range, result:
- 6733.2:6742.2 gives 6.037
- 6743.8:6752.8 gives 6.095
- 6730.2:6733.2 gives 6.115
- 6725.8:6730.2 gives 6.432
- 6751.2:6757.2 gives 6.085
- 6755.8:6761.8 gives 6.18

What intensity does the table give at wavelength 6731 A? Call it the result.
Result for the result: 6.115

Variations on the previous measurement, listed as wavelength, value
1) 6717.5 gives 6.06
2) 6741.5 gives 7.197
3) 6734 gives 6.129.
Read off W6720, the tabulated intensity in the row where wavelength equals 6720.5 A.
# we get 6.232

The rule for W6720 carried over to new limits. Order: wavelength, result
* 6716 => 6.348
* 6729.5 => 6.432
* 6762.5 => 6.545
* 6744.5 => 7.207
